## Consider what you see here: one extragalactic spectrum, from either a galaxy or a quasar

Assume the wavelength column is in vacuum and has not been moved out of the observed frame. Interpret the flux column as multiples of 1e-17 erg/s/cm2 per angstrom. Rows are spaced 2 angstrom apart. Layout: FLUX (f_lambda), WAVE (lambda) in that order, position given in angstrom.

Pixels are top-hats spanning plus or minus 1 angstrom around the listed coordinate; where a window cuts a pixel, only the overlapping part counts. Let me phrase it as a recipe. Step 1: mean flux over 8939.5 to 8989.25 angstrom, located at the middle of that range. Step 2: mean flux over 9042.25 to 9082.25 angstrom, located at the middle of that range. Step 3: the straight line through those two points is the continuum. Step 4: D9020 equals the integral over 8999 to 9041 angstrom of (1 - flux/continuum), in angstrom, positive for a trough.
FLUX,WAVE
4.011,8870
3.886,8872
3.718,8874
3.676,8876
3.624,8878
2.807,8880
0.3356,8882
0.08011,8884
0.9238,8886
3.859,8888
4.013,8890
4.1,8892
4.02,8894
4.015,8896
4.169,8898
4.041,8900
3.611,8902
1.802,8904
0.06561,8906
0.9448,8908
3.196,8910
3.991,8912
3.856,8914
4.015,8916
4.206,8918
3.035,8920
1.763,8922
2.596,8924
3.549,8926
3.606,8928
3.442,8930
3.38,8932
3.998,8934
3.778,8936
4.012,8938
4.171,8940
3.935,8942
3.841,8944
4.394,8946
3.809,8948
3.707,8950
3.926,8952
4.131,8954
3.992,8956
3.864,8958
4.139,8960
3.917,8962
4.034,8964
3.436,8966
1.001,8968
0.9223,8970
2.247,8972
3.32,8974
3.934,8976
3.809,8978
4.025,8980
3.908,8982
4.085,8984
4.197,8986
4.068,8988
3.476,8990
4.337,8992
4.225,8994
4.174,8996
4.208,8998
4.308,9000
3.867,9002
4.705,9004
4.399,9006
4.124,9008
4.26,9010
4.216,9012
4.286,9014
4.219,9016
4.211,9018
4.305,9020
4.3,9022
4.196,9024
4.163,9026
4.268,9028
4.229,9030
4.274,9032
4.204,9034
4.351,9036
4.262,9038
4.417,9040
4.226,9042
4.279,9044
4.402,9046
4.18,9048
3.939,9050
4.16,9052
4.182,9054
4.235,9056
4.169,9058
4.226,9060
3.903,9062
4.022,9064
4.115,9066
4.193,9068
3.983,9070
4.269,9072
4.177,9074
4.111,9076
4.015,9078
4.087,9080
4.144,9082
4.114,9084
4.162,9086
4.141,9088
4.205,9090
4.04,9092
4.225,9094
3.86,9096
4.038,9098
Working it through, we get -3.7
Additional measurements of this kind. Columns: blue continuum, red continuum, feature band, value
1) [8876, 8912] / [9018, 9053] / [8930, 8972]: -3.20 angstrom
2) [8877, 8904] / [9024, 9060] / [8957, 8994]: 1.91 angstrom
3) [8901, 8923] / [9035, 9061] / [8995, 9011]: -2.16 angstrom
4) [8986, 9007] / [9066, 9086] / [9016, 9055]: -0.83 angstrom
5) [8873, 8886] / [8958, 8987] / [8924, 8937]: -3.05 angstrom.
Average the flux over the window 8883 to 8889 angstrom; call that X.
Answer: 1.62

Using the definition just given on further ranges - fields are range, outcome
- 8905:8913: 2.05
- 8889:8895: 4.04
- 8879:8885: 1.07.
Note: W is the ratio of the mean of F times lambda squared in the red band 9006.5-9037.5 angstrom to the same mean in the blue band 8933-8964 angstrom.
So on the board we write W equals 1.08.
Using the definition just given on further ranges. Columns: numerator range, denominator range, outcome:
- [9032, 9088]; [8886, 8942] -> 1.29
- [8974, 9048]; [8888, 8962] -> 1.20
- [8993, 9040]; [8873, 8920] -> 1.45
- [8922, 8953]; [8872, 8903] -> 1.18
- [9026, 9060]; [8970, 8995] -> 1.16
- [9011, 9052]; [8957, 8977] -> 1.40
